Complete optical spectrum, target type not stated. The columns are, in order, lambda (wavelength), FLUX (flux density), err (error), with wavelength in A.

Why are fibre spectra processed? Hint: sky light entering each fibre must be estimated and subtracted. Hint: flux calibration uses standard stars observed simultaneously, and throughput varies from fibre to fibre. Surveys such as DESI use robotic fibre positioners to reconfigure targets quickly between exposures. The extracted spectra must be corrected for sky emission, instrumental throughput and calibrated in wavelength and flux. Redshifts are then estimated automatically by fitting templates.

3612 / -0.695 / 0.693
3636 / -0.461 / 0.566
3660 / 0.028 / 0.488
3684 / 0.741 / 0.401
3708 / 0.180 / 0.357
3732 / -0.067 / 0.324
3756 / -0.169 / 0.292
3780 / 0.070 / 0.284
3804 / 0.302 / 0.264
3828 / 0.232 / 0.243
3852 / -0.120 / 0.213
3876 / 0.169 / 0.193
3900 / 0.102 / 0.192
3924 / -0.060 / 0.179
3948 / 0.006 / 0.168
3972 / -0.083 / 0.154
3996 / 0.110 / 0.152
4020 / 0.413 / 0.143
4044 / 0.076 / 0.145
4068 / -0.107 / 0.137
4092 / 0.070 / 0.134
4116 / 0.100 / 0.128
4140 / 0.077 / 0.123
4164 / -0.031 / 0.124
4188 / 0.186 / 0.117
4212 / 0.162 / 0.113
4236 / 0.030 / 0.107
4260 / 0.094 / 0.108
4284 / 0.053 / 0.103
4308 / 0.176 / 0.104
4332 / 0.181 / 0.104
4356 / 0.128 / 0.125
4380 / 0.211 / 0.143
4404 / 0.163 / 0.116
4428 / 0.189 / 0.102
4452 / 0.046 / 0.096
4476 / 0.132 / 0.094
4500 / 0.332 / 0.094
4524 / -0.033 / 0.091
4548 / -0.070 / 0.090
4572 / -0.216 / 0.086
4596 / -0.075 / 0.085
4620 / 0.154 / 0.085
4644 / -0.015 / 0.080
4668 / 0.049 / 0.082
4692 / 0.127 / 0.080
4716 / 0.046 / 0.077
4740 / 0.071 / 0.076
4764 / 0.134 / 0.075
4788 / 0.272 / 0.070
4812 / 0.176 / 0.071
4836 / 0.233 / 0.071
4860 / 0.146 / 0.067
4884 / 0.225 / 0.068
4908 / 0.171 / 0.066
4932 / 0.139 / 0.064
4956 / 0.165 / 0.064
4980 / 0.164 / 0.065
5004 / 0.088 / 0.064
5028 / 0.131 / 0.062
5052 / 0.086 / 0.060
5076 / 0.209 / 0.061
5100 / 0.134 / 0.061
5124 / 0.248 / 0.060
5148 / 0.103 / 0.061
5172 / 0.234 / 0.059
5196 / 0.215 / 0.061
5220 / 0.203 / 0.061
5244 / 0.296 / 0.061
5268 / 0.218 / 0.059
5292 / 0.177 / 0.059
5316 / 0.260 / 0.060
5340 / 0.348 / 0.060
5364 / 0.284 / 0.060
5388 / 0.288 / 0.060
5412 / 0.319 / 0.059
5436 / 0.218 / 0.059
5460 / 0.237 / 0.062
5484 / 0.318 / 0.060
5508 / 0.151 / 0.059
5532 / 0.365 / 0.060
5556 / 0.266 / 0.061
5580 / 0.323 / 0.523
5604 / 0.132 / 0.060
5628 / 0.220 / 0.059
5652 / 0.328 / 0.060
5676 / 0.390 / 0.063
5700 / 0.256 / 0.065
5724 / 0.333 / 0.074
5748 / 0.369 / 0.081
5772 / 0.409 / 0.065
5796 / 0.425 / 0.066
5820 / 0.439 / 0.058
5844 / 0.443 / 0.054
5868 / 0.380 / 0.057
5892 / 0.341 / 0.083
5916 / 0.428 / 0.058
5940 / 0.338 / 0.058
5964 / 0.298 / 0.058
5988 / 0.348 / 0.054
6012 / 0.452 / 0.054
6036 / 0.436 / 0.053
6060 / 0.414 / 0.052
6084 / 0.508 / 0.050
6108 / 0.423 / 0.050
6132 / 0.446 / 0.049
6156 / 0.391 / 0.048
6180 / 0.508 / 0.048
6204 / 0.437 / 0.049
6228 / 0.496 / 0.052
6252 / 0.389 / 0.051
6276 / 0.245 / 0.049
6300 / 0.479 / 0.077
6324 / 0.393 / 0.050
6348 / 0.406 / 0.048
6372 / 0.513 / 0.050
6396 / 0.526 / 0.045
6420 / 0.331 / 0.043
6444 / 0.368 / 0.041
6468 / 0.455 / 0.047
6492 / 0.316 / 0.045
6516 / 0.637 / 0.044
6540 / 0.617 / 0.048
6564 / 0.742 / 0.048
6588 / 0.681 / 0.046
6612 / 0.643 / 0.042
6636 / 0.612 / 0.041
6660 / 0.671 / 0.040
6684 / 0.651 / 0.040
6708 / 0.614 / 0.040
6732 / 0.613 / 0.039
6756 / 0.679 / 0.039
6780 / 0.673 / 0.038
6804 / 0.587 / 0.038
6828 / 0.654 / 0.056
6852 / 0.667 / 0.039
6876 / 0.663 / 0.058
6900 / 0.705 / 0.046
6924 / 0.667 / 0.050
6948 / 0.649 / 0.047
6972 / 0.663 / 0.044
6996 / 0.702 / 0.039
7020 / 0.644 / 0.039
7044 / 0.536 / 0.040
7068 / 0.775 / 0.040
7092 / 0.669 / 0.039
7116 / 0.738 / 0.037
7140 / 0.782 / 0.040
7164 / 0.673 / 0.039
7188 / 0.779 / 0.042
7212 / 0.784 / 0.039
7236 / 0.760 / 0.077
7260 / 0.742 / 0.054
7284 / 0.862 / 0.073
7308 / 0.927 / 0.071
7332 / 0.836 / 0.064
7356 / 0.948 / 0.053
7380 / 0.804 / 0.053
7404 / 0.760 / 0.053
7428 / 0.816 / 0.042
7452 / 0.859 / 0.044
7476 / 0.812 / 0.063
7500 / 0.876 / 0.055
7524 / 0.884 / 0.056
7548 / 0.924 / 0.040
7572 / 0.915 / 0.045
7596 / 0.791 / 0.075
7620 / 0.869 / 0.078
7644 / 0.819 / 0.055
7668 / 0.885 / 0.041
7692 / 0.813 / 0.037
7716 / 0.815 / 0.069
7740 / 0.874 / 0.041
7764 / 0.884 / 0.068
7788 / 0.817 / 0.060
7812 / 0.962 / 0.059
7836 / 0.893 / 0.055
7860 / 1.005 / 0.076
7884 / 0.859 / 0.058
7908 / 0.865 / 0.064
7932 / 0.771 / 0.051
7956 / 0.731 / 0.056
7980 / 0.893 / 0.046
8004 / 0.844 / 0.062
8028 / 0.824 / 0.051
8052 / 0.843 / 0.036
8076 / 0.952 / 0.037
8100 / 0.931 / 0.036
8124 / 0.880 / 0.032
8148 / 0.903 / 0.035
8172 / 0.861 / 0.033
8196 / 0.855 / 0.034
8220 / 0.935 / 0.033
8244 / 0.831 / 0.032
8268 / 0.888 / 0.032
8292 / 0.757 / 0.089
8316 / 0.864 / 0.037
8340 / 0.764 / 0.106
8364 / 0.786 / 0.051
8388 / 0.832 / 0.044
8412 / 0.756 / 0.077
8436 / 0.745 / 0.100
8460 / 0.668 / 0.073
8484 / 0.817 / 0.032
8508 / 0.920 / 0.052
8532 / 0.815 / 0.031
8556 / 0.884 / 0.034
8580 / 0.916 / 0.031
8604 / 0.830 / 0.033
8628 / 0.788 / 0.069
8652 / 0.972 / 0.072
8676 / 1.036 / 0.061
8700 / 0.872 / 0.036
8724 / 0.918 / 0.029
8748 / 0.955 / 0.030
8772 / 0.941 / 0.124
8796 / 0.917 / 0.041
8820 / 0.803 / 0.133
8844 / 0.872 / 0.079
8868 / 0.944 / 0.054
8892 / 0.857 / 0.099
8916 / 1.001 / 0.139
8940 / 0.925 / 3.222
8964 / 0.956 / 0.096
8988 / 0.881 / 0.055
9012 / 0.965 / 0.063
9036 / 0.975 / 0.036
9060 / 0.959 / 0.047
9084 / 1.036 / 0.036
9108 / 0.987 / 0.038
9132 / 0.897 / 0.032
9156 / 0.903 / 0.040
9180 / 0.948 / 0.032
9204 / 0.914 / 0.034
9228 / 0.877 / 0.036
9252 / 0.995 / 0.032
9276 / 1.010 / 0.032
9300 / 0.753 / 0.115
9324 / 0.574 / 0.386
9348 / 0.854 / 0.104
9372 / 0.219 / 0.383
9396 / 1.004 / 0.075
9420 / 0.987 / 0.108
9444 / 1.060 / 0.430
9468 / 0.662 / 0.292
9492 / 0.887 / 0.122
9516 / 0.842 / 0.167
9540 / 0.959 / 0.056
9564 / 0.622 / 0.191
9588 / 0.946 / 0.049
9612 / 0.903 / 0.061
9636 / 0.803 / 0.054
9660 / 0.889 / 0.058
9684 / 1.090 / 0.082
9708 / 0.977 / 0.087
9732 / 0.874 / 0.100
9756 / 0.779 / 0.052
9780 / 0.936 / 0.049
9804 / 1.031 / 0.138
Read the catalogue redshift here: 0.63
